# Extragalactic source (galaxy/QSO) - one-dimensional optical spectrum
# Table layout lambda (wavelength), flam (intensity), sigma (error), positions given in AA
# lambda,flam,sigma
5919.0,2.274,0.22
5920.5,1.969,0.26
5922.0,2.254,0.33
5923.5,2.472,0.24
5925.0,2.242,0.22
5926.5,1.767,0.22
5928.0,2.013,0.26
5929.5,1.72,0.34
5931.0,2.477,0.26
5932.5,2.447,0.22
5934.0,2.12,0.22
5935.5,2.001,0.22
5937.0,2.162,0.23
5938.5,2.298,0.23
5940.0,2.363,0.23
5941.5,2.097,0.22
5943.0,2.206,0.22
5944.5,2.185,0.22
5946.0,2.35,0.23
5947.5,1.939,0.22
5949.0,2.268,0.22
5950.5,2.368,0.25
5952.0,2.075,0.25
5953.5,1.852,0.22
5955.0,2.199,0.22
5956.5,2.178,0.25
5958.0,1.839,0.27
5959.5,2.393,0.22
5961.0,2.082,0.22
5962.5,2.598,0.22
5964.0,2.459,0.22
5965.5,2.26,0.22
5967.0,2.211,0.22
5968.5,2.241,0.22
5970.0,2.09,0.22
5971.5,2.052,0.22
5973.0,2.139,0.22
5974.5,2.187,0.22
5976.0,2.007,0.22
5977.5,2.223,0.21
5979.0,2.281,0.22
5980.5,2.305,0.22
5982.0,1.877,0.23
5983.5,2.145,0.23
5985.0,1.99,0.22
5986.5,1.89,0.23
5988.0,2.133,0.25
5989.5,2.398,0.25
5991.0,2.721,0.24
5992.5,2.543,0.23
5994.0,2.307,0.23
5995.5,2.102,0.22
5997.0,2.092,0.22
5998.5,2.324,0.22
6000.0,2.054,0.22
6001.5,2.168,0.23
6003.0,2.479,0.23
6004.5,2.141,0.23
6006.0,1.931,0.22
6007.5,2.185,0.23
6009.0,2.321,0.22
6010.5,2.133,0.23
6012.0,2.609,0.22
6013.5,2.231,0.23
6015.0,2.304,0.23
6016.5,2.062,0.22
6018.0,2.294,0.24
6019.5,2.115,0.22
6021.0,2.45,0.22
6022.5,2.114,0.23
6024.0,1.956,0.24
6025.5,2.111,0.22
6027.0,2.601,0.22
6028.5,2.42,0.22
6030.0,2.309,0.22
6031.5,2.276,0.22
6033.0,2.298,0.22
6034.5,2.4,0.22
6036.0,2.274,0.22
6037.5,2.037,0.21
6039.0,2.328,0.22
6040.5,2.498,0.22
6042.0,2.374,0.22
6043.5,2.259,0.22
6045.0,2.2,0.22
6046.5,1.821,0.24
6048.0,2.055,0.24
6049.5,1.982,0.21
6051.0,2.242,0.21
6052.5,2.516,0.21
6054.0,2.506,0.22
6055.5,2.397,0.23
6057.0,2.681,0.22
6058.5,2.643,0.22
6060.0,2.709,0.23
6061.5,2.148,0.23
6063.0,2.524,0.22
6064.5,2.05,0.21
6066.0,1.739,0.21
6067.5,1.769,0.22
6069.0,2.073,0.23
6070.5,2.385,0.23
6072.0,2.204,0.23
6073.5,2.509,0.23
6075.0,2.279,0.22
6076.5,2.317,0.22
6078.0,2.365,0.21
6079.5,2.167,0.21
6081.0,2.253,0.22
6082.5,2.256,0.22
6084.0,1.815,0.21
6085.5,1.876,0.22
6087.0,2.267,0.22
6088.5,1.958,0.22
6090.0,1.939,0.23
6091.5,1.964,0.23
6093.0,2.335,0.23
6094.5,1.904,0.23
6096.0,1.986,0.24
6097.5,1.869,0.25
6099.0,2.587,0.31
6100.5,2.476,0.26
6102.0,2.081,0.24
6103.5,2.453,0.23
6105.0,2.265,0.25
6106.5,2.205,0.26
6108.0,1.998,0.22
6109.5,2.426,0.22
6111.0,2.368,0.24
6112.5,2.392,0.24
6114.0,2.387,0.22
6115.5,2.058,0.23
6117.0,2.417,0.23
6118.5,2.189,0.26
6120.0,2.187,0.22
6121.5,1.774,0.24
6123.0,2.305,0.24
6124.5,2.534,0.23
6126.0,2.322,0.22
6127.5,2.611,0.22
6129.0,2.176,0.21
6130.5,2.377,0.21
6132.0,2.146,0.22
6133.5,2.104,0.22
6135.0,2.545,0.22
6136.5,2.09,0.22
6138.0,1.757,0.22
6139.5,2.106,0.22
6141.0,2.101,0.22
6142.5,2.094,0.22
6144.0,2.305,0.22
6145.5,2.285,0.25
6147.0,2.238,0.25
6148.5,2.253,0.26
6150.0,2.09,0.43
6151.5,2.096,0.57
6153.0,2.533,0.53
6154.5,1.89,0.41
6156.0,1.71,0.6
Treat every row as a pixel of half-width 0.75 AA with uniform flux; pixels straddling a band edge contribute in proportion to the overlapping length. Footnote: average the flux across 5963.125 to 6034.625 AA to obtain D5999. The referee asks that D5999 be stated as 2.23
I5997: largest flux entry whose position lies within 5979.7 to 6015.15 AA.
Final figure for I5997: 2.721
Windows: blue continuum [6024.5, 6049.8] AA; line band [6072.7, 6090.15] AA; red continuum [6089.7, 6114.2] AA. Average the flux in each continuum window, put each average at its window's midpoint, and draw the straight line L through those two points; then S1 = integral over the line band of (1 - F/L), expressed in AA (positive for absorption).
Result 0.4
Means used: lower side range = 2.25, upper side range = 2.21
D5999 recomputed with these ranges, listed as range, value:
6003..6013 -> 2.24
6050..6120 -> 2.24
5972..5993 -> 2.2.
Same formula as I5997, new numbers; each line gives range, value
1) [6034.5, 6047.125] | 2.498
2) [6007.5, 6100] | 2.709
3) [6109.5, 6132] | 2.611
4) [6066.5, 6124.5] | 2.587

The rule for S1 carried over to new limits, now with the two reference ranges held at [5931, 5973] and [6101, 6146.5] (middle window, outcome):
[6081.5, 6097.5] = 1.5 AA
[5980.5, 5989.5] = 0.6 AA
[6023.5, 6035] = -0.4 AA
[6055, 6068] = -0.5 AA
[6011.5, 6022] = -0.3 AA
